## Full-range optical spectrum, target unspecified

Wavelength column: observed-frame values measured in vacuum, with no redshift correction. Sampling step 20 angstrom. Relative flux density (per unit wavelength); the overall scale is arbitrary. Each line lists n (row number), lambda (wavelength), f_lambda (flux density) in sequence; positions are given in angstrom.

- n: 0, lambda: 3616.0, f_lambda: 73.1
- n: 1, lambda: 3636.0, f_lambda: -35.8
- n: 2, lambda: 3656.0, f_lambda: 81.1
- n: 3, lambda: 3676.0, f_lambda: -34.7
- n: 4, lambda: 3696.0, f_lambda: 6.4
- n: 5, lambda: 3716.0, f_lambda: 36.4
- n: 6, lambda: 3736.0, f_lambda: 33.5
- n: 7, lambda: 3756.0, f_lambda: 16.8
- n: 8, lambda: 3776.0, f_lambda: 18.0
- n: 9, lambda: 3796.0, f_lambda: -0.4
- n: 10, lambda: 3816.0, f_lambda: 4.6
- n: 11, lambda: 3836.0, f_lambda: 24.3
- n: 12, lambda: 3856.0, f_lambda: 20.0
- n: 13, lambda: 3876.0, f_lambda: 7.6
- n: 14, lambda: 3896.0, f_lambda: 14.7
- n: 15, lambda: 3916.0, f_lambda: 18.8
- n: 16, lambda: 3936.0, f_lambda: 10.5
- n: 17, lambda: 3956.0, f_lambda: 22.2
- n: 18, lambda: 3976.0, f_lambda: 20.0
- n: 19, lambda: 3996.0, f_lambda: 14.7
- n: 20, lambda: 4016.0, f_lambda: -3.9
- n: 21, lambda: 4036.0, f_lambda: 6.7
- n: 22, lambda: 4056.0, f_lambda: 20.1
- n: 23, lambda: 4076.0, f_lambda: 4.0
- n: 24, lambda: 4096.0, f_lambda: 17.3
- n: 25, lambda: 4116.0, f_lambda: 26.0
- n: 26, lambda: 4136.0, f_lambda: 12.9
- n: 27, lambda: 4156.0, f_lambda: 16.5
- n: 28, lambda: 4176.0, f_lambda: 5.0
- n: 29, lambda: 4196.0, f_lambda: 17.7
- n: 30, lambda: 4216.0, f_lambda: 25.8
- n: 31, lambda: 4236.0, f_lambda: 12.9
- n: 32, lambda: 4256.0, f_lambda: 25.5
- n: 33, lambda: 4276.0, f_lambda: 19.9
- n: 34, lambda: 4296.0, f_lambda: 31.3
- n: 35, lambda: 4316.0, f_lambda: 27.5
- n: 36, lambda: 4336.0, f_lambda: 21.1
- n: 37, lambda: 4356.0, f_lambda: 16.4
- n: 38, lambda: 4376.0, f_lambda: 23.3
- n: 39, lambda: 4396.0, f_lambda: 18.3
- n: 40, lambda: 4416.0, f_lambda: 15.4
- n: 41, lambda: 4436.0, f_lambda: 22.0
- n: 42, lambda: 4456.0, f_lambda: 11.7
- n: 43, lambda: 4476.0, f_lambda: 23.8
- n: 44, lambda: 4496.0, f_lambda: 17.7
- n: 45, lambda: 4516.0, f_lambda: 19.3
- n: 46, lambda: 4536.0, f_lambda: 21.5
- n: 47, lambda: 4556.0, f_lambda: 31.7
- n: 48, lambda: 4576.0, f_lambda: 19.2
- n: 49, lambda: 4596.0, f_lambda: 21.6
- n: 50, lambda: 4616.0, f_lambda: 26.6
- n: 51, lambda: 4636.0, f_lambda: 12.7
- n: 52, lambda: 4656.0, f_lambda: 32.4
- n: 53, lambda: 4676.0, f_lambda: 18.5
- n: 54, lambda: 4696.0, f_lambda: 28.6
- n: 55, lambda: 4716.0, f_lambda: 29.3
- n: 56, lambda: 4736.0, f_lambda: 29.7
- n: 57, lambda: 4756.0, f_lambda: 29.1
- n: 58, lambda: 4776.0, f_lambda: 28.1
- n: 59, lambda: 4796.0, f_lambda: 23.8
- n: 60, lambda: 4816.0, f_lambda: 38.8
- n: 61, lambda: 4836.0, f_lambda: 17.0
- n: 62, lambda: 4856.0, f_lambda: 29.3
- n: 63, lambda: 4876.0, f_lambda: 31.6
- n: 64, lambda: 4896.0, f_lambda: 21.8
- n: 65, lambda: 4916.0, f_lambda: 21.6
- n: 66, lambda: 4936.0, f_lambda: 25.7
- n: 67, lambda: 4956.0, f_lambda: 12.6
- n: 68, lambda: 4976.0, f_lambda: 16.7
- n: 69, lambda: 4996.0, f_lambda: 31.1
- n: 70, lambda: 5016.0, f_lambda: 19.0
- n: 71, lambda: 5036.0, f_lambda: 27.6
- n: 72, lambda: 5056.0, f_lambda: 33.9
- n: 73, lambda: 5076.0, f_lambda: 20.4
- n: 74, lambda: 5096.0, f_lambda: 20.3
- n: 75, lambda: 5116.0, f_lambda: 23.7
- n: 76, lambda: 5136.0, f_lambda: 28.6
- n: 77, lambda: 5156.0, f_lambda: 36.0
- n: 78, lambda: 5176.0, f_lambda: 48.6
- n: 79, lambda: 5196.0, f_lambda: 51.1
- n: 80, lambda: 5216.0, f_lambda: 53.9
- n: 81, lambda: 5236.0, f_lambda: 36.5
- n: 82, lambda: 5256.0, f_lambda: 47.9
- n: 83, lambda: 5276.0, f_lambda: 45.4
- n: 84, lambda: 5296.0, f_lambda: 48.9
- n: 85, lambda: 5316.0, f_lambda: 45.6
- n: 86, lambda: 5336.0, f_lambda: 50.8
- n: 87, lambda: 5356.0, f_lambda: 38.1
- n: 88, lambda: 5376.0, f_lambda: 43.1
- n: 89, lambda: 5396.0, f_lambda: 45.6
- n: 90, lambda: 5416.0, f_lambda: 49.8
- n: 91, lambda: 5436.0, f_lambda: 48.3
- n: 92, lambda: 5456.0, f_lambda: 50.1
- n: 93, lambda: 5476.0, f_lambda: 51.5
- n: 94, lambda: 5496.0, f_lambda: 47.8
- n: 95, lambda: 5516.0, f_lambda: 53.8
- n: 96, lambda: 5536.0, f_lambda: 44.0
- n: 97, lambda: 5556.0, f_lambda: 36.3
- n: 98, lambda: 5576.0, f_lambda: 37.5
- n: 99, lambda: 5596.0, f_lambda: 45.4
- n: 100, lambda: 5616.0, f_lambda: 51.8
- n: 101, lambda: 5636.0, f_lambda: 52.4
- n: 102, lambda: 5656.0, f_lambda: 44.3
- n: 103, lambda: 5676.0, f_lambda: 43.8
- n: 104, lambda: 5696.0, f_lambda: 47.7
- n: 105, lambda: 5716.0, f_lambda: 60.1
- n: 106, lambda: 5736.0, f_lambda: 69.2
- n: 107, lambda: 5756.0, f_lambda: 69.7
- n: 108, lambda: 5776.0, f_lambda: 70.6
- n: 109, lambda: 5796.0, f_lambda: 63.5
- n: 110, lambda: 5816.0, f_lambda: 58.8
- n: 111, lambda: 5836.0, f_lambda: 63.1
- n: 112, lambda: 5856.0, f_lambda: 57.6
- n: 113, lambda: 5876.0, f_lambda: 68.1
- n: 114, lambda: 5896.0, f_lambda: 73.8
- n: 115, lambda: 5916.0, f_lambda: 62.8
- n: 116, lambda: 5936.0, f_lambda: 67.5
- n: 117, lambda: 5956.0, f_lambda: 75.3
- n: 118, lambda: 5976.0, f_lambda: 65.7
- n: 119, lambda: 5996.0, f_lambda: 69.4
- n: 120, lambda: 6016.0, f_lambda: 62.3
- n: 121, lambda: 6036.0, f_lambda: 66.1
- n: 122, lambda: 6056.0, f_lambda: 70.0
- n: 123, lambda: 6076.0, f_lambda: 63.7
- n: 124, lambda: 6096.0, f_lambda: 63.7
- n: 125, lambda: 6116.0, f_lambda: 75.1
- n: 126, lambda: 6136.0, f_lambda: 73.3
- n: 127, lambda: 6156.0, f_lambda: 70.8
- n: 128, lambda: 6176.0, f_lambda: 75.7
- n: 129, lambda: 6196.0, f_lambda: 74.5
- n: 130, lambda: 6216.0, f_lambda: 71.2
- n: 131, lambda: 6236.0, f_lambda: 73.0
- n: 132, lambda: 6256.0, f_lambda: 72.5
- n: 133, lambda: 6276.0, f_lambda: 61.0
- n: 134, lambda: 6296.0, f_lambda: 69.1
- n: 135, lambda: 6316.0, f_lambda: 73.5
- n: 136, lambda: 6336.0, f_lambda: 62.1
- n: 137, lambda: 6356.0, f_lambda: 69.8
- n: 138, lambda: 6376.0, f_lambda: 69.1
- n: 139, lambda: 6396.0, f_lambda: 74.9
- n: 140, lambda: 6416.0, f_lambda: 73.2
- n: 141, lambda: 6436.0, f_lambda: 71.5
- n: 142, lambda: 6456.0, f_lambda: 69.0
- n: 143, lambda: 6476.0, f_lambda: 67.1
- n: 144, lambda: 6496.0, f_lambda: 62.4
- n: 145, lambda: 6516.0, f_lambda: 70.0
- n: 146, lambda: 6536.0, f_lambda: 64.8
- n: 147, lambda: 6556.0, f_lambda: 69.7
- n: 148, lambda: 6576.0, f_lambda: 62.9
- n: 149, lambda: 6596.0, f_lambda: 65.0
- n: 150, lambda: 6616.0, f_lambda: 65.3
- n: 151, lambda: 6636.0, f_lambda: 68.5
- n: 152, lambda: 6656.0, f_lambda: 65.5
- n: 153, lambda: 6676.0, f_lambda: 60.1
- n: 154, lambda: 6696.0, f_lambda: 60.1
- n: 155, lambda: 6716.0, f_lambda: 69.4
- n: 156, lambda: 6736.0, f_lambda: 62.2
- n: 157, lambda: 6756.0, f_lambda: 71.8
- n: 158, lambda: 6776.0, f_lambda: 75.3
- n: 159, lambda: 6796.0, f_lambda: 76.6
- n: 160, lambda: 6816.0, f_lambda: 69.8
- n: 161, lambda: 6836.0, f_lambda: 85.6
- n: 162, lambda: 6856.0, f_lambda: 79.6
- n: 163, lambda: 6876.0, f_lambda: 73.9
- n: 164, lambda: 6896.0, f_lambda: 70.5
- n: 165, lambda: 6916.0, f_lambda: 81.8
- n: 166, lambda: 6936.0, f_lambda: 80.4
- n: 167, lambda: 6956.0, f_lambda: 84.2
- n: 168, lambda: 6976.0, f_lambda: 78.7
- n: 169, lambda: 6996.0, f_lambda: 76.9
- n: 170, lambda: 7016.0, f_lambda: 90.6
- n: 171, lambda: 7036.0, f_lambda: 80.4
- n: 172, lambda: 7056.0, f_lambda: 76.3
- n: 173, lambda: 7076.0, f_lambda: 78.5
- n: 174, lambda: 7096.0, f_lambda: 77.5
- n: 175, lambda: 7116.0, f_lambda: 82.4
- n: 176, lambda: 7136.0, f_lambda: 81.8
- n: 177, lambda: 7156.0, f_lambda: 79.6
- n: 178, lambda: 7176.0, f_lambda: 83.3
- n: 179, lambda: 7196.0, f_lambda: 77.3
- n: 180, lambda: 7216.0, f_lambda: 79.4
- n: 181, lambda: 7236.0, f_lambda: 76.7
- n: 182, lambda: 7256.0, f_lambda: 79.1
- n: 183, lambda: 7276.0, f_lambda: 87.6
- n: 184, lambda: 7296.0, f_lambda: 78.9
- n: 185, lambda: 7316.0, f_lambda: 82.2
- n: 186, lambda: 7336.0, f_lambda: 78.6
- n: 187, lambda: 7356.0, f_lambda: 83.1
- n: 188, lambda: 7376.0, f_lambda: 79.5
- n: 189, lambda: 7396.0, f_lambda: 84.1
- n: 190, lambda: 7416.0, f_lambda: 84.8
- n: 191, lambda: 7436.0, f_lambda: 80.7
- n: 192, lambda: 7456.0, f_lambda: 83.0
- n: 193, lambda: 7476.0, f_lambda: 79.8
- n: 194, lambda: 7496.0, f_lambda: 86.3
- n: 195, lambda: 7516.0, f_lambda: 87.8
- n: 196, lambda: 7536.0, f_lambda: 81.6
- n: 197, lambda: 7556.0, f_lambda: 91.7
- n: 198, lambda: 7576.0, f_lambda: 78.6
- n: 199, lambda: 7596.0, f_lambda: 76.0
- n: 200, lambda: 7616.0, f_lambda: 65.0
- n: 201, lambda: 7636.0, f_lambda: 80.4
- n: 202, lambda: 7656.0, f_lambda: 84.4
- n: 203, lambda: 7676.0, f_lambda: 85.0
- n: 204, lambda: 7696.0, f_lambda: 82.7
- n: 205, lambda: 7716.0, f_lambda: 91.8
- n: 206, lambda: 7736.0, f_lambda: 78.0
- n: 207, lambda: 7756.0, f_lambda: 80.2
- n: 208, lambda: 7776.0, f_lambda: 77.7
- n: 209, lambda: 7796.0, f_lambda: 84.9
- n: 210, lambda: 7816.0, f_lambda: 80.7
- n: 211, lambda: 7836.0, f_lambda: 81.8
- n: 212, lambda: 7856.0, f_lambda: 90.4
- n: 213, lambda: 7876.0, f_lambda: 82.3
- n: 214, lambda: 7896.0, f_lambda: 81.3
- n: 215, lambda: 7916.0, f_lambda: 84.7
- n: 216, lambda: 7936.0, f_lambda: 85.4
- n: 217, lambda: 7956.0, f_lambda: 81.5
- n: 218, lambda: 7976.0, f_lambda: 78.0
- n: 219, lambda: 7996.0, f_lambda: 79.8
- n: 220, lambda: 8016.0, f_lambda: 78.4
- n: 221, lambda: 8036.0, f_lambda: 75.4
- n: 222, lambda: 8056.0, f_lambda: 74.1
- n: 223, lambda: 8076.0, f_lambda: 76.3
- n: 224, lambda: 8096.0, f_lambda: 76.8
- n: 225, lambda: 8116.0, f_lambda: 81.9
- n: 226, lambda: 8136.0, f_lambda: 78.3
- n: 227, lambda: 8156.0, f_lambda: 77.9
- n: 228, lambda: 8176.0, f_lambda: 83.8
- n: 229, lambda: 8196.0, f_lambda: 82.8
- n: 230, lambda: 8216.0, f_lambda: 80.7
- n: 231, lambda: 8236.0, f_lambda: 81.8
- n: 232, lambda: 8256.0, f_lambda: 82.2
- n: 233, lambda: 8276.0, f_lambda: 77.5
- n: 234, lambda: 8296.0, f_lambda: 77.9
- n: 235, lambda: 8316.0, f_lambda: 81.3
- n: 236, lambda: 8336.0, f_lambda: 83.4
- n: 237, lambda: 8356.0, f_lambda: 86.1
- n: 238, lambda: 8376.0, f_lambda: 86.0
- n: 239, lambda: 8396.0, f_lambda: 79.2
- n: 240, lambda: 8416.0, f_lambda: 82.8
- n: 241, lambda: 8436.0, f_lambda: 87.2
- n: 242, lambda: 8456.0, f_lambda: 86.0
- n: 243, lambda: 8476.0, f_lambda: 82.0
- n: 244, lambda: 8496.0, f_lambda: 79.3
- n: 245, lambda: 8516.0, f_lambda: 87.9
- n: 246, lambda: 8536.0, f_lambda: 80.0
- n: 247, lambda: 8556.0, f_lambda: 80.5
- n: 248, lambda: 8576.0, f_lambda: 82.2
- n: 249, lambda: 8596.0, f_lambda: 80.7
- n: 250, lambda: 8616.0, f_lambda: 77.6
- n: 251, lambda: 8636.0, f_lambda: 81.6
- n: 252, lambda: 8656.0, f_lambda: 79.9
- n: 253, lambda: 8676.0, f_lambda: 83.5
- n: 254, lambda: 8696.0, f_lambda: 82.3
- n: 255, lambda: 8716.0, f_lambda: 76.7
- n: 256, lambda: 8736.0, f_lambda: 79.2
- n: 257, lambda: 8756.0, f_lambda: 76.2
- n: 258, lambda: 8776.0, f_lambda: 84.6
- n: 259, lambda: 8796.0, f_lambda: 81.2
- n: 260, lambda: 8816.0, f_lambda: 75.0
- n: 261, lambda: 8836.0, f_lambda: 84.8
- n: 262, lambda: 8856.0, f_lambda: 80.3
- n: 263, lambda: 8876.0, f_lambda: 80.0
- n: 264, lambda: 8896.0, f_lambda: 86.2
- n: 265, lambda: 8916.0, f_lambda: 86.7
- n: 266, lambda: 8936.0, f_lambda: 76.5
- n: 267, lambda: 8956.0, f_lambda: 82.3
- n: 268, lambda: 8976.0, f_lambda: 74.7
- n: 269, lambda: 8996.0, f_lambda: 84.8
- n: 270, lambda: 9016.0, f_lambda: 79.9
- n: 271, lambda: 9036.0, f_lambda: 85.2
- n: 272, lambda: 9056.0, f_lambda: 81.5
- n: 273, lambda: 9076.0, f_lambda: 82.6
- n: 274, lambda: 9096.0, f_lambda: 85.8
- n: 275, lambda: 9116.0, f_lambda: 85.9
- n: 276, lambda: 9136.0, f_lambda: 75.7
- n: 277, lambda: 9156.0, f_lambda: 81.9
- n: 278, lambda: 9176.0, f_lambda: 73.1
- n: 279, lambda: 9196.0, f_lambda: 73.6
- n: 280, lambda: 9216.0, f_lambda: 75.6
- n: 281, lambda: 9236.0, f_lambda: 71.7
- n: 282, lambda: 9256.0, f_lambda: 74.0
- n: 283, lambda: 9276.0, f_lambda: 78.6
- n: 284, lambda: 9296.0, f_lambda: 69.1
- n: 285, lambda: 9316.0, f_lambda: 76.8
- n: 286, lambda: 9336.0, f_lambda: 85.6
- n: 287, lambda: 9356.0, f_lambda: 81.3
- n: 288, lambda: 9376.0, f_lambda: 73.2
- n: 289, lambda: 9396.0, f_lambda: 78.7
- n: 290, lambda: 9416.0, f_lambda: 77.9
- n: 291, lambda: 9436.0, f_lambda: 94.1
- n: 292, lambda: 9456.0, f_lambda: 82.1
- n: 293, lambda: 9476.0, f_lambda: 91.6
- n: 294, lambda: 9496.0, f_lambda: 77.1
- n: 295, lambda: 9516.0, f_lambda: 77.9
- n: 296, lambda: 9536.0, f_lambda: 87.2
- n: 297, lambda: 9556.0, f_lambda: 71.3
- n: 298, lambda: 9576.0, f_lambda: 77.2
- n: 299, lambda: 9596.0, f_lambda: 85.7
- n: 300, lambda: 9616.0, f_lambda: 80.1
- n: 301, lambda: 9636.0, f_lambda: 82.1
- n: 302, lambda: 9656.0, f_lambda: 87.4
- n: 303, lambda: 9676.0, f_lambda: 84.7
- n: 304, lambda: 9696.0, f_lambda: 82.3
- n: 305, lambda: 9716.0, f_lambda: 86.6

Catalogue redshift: 0.29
